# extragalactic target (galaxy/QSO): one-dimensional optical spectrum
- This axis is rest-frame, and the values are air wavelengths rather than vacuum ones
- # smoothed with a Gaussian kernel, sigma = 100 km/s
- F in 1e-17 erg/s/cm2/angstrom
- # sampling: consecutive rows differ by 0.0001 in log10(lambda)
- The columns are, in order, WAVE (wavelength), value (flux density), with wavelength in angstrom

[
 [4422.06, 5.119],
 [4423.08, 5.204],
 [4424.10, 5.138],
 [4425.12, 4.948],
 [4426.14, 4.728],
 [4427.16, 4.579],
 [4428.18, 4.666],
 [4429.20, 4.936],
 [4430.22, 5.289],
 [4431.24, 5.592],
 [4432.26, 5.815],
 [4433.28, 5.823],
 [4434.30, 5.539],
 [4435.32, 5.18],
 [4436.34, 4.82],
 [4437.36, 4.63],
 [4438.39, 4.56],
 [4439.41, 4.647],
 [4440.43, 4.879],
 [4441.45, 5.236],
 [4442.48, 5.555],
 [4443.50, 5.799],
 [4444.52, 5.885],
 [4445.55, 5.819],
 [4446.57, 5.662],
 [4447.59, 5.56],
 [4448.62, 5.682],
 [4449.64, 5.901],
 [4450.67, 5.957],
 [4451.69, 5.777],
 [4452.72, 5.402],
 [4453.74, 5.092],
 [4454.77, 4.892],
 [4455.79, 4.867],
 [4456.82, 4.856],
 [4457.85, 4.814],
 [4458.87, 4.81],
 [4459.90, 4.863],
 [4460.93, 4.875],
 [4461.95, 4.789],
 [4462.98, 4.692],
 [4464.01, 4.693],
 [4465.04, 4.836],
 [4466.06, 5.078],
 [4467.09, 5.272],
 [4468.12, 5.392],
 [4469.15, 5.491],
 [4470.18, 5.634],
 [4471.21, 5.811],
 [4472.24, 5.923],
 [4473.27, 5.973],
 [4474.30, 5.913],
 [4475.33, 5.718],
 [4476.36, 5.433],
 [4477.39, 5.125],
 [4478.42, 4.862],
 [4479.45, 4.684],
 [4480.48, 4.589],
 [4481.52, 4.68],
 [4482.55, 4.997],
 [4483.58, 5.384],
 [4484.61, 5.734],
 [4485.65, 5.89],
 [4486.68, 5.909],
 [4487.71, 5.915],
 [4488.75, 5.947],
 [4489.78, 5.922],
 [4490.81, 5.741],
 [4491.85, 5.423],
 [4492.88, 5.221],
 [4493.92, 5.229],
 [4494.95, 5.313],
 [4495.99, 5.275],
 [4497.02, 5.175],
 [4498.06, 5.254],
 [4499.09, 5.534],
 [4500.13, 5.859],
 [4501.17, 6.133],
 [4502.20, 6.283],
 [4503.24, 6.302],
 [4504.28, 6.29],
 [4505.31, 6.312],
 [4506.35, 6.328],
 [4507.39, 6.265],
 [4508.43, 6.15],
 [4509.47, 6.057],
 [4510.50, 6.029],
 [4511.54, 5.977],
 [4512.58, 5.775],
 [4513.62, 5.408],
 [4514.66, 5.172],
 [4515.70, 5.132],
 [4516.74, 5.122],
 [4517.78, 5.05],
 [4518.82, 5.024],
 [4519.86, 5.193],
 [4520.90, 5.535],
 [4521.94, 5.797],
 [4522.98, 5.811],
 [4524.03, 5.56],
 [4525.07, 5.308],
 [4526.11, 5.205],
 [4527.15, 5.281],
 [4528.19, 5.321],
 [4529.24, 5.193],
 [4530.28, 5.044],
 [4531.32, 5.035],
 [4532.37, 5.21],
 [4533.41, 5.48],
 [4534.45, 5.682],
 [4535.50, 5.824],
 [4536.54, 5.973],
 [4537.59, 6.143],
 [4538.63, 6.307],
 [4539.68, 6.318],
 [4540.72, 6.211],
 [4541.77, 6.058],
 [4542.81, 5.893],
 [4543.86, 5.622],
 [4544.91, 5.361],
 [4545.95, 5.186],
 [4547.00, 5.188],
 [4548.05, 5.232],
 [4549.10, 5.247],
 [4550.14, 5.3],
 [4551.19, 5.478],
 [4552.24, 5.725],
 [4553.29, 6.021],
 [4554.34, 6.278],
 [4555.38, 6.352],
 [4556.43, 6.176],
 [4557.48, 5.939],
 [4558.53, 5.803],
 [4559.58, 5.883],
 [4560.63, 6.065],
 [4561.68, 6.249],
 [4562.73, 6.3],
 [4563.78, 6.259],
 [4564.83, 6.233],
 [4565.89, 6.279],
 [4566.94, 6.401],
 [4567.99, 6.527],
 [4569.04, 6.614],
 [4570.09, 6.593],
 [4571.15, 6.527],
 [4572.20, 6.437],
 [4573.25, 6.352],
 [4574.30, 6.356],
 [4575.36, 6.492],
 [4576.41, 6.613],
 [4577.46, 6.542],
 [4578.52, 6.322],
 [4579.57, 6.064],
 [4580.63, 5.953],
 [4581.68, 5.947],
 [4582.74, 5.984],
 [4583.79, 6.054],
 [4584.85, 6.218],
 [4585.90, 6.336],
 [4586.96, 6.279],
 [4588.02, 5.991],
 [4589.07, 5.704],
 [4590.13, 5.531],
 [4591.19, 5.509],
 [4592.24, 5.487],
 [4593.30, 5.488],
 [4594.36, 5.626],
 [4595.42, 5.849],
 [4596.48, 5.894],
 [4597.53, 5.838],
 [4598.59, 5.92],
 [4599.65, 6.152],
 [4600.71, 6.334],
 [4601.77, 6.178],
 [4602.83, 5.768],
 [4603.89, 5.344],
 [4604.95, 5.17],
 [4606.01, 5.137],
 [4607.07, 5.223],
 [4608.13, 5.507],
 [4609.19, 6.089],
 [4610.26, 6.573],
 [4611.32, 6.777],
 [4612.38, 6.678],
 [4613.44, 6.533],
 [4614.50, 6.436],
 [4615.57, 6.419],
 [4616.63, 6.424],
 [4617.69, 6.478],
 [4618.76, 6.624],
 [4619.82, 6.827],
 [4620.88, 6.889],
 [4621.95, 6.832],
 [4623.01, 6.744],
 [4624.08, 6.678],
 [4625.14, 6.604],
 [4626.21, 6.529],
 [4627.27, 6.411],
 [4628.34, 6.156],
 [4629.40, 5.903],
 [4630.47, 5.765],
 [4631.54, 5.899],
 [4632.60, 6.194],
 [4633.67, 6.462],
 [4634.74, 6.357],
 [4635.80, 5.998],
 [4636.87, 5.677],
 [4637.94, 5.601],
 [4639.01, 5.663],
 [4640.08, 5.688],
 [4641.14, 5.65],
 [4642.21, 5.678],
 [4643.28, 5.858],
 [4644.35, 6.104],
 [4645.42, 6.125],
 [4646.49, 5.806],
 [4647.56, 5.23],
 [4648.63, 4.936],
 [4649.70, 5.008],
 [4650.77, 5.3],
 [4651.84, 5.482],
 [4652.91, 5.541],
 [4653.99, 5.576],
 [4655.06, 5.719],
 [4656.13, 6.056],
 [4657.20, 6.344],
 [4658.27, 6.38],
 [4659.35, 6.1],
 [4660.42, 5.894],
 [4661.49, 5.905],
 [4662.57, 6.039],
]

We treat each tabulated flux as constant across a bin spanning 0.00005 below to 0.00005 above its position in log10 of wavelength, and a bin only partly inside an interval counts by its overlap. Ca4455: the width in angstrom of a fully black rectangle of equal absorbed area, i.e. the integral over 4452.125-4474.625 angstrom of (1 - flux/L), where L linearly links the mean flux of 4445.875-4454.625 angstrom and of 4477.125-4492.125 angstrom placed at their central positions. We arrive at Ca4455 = 1.4 angstrom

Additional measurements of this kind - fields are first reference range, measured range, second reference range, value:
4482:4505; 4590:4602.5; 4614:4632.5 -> 0.9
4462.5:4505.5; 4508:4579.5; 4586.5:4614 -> -1.8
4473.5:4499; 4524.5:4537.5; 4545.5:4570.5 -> 0.8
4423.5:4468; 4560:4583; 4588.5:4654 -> -2.3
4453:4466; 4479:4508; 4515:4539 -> -2.7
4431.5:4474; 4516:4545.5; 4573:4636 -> 0.9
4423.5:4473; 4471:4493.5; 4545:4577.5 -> 0.0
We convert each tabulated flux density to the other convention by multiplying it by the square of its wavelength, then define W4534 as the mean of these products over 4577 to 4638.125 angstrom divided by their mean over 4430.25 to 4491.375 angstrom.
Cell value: 1.2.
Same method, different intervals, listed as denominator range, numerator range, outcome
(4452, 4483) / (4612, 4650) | 1.28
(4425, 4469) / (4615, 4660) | 1.27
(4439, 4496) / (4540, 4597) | 1.17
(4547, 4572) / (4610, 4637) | 1.09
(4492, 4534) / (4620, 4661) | 1.14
